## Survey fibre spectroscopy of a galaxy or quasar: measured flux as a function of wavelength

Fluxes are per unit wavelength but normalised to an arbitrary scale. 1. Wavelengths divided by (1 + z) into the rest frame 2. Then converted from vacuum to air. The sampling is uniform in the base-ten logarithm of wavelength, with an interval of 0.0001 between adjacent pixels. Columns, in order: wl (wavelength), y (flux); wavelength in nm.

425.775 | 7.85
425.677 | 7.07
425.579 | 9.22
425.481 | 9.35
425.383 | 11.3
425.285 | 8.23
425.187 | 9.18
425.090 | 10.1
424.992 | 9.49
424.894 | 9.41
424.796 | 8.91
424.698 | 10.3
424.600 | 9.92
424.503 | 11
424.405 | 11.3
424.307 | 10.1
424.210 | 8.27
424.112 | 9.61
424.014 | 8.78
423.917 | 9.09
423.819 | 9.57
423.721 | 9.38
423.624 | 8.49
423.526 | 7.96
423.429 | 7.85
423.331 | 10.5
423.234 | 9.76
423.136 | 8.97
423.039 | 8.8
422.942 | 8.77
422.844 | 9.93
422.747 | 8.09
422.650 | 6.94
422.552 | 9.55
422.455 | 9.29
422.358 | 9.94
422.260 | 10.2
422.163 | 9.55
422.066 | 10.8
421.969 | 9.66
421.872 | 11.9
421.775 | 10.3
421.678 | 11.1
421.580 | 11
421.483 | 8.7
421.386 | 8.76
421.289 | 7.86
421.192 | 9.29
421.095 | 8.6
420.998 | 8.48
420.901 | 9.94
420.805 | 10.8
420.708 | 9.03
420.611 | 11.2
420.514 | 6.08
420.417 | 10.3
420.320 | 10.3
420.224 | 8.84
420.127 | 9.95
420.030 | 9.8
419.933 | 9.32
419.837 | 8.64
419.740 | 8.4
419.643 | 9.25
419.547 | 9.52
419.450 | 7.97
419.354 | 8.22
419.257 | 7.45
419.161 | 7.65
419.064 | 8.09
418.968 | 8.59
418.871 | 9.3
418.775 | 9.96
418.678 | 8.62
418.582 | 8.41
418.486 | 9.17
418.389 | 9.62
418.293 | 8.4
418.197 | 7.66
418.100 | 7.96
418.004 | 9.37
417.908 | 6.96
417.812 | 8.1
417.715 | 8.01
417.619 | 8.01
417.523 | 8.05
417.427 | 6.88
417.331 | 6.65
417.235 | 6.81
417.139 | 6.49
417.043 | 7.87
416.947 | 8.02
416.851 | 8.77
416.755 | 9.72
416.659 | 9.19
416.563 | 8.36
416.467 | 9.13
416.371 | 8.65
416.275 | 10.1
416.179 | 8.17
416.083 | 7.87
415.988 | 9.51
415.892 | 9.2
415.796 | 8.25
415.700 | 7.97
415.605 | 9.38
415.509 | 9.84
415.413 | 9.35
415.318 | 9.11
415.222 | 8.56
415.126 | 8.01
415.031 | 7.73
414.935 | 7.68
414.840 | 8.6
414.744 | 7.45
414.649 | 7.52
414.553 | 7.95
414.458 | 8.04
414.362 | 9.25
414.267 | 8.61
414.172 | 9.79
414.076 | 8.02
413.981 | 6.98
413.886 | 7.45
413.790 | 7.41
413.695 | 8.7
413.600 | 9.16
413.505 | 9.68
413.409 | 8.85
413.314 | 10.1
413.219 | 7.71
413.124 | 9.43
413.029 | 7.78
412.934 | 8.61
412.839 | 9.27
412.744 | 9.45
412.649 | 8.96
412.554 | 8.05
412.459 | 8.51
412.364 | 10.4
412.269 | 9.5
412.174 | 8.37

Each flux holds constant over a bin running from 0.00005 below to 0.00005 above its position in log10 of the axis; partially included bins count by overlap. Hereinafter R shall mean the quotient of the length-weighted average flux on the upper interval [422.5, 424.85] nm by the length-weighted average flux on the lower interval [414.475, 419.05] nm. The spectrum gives 1.1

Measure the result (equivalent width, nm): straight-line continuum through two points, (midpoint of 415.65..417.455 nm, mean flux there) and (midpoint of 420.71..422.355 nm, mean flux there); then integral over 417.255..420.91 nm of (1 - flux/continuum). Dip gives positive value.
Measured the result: 0.16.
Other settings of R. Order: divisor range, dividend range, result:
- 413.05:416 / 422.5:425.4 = 1.09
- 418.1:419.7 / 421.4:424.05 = 1.10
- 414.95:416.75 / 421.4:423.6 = 1.08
